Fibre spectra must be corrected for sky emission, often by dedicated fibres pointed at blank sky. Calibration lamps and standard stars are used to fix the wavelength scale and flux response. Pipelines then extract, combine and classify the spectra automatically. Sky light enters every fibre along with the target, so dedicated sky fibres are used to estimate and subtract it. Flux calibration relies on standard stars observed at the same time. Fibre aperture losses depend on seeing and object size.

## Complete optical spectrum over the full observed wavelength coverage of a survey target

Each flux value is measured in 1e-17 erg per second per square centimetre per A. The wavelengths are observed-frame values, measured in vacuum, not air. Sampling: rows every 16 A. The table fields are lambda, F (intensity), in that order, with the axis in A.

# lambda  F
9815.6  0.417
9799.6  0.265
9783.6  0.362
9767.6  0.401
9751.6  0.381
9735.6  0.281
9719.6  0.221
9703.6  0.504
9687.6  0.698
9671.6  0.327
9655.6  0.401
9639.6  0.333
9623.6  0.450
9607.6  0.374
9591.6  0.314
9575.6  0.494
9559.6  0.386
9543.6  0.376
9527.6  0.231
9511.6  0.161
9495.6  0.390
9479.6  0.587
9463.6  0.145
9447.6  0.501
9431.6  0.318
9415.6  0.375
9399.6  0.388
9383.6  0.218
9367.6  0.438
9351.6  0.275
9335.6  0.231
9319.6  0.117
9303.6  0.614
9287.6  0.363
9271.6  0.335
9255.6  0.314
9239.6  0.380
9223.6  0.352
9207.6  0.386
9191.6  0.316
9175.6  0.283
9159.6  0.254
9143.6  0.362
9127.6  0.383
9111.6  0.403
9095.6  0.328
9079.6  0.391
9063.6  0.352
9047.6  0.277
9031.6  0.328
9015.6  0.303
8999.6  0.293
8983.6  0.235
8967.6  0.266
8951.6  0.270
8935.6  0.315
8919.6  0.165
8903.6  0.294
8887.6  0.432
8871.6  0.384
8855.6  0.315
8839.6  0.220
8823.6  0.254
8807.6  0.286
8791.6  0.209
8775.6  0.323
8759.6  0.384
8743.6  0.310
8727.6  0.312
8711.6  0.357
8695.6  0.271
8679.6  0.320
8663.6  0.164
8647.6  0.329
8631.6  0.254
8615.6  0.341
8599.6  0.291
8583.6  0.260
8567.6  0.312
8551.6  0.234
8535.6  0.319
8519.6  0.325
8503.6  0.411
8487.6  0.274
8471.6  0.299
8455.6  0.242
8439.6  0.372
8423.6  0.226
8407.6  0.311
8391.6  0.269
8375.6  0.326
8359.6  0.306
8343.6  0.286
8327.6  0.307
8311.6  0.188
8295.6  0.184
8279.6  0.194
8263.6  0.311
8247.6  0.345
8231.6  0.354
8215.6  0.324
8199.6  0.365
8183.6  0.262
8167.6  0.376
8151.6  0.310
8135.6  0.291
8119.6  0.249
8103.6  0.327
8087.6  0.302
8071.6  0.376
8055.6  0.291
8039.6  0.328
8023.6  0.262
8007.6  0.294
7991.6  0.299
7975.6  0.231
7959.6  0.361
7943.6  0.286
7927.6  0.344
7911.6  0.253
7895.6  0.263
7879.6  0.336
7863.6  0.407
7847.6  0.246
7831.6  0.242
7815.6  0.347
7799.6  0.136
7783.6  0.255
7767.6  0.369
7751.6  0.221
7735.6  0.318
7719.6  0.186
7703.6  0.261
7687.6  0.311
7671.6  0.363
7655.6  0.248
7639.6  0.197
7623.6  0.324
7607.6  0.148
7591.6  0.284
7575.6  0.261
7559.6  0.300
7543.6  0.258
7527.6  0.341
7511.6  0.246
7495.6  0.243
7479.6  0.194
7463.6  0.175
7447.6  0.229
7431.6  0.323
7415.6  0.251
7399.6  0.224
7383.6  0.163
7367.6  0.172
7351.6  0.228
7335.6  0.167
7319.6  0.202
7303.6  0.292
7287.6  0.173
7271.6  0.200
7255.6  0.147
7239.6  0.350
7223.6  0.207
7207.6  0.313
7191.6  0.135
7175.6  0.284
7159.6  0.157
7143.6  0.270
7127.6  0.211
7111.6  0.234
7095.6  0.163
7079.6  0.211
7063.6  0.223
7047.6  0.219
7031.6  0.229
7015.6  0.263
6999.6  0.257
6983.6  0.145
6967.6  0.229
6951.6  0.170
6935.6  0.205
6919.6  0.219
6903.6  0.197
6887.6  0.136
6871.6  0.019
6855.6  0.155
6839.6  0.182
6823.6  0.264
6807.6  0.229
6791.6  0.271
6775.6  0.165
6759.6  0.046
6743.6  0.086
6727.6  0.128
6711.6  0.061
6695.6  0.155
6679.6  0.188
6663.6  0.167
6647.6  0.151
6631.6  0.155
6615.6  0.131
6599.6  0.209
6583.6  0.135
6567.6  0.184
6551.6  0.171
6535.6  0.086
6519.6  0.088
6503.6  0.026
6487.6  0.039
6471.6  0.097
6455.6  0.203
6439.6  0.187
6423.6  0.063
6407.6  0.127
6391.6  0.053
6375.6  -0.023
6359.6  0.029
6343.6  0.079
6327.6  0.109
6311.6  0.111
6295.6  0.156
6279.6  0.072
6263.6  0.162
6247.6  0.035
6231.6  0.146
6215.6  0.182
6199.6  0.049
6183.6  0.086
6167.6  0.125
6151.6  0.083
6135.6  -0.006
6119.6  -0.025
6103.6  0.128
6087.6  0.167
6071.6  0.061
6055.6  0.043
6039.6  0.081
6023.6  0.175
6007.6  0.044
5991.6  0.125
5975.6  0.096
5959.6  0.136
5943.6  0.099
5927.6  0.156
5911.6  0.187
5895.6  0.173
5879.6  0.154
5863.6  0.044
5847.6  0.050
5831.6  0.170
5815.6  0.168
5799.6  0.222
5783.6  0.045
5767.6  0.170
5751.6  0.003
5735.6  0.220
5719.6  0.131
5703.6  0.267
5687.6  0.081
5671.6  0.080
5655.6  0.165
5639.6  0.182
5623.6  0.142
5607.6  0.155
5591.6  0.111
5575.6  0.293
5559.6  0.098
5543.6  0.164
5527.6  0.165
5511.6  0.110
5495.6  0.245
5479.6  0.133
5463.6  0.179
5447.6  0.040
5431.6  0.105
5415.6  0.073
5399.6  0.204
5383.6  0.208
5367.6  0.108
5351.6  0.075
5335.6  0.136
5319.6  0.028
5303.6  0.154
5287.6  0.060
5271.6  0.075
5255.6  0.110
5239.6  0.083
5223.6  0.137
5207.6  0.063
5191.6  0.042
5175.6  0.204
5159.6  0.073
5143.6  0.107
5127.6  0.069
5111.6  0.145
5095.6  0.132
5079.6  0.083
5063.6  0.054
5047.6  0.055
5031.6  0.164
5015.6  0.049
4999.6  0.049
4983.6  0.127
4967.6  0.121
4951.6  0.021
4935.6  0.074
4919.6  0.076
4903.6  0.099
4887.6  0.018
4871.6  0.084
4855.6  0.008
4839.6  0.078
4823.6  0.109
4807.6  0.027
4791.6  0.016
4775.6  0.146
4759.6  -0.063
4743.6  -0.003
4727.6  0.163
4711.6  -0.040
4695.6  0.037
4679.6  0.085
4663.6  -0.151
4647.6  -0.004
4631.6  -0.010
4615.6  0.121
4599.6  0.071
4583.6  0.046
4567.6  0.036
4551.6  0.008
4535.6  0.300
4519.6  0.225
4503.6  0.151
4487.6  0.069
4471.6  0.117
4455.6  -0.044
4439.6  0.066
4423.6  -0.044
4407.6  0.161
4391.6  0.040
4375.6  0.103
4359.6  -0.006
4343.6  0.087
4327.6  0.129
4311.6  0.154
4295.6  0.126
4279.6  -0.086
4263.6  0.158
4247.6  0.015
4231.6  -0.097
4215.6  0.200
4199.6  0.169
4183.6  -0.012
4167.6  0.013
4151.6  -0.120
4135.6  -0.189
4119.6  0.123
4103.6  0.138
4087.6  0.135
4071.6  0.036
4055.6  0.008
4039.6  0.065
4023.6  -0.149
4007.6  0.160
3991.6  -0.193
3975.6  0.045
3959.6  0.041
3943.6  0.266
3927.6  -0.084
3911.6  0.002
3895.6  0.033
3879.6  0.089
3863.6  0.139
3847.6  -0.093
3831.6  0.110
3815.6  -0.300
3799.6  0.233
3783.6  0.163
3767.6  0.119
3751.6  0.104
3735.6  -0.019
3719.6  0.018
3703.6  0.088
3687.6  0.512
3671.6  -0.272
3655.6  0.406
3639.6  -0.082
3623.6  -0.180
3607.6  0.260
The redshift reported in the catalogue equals 0.702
